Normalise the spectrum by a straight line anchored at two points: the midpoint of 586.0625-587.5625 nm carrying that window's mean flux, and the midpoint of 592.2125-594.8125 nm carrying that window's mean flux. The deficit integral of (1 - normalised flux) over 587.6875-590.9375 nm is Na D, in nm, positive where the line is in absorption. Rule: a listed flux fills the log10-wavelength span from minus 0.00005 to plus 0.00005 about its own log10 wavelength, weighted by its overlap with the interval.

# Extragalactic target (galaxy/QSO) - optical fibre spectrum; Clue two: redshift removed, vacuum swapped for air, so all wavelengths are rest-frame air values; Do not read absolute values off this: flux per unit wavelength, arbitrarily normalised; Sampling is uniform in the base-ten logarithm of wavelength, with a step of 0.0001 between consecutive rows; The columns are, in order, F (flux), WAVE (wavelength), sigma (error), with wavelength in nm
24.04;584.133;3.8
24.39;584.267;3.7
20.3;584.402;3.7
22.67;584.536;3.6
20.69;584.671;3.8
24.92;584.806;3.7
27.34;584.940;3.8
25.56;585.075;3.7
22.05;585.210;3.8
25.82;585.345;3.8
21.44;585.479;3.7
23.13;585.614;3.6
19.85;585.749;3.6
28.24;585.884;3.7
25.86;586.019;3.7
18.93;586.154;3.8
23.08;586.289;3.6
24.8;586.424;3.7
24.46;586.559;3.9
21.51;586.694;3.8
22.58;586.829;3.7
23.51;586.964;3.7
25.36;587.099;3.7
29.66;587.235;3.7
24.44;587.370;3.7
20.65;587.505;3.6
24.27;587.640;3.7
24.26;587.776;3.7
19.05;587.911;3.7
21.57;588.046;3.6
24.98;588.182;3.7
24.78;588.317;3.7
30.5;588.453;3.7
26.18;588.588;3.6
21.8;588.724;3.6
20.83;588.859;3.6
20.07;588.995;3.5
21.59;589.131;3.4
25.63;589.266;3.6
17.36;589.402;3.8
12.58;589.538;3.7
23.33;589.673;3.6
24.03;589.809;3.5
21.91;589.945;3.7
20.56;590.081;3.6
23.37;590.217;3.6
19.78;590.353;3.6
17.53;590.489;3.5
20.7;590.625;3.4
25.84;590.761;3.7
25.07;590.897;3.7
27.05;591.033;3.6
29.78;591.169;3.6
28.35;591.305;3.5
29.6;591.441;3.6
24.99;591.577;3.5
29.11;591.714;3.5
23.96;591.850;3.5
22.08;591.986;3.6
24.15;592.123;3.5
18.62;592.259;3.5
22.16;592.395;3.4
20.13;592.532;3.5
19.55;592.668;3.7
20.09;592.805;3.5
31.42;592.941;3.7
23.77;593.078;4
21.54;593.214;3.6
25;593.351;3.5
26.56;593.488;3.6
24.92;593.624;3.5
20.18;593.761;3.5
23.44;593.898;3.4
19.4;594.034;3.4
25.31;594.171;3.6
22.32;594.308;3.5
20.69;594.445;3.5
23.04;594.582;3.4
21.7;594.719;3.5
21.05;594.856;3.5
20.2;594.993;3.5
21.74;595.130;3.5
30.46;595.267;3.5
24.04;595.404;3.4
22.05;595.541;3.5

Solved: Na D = 0.145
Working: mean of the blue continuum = 23.6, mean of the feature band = 22.2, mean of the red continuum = 22.6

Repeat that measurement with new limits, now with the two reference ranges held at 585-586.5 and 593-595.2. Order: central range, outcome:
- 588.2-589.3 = -0.034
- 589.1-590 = 0.087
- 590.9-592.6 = -0.159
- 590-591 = 0.042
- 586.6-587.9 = -0.025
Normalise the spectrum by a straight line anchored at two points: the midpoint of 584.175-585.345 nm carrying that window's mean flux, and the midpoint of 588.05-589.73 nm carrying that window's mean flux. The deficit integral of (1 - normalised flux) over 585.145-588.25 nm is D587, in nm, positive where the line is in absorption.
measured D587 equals -0.05 nm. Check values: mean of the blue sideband 23.6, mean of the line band 23.5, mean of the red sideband 22.4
